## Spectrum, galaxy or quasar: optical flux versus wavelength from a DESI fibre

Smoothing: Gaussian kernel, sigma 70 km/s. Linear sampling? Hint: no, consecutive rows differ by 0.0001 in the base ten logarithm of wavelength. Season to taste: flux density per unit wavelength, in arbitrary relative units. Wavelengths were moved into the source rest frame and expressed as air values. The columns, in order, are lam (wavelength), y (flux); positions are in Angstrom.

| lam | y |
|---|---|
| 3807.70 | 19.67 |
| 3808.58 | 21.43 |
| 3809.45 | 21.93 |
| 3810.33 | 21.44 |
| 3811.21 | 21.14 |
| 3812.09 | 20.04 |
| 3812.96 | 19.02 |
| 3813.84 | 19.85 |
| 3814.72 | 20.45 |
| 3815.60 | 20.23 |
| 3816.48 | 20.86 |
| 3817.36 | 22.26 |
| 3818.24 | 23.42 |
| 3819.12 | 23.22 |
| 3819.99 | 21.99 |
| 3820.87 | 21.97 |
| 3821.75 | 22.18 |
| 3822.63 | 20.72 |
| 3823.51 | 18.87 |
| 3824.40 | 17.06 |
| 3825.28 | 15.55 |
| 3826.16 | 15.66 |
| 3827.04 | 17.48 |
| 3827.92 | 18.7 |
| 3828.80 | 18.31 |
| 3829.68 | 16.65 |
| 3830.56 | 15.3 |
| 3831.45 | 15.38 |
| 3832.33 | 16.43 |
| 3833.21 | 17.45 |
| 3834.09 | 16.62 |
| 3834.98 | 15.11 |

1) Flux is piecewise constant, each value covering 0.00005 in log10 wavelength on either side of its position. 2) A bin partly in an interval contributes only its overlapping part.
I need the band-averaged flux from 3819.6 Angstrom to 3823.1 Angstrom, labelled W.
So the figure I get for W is 21.7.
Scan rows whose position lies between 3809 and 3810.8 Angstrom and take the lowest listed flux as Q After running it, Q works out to 21.44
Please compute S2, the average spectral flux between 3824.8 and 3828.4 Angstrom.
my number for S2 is 16.9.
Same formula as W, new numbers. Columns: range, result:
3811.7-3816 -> 19.9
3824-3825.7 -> 16.3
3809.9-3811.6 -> 21.3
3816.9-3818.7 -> 22.8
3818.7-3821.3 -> 22.5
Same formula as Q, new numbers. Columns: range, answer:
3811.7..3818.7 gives 19.02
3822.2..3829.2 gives 15.55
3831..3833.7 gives 15.38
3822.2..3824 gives 18.87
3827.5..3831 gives 15.3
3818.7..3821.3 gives 21.97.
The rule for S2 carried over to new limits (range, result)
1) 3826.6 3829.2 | 18.2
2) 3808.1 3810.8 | 21.6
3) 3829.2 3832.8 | 16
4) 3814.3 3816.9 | 20.5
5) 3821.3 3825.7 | 18.9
